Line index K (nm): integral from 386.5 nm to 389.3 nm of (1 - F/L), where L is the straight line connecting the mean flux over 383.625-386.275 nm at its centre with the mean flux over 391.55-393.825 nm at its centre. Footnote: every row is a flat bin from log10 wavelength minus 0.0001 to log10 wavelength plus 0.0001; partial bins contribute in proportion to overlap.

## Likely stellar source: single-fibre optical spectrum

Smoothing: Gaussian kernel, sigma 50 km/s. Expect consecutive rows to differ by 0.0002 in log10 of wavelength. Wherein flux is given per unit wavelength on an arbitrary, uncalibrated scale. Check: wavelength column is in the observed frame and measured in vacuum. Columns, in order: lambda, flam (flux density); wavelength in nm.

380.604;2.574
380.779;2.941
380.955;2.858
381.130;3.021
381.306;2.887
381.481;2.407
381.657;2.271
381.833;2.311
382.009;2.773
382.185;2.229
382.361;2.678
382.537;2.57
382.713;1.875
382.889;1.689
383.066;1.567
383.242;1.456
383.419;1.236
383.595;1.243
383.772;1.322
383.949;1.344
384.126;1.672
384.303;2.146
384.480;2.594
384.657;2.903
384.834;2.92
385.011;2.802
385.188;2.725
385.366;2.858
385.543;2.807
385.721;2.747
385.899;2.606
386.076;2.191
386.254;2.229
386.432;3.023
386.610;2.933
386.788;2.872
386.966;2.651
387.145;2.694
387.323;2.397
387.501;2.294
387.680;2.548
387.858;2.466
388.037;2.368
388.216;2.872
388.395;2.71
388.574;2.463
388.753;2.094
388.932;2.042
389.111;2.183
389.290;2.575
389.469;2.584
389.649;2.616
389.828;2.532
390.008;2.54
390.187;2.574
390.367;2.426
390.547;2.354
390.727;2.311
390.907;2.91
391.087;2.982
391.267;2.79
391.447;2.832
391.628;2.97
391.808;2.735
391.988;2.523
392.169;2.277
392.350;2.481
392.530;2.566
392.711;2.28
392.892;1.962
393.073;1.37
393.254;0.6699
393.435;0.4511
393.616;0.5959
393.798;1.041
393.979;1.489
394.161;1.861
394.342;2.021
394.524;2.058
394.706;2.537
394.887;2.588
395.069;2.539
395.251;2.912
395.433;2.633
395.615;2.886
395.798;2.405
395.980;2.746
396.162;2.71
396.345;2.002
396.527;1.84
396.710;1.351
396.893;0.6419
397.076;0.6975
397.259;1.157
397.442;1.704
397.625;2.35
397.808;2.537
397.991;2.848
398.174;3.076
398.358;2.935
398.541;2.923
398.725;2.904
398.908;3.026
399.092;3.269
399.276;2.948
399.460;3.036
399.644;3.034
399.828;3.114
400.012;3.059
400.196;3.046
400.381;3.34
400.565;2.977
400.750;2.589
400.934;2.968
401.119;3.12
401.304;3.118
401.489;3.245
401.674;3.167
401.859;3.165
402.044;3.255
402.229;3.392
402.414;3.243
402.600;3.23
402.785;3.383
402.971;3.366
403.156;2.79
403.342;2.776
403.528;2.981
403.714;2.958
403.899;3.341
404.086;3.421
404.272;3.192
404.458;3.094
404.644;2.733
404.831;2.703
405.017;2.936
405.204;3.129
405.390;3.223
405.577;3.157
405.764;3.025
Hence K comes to -0.43 nm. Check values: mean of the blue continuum 2.37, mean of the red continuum 1.86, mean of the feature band 2.51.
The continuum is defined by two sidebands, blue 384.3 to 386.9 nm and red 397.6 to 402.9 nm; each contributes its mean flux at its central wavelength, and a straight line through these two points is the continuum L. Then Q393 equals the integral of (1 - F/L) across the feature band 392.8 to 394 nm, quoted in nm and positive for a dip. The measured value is 0.76 nm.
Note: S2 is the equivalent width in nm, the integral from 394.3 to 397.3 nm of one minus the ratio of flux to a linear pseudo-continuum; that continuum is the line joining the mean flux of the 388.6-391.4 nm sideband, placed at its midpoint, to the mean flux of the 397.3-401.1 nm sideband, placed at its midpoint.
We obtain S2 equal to 0.67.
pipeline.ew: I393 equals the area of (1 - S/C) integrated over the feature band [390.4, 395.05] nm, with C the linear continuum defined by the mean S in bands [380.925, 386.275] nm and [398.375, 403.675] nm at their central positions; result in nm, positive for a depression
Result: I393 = 0.99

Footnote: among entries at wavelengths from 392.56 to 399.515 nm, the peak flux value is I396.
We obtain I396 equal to 3.269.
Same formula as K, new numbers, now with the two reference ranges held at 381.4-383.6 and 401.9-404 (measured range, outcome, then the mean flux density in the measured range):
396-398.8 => 0.72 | 2.12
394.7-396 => 0.04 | 2.66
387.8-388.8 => -0.06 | 2.51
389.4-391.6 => -0.13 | 2.63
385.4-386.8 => -0.27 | 2.67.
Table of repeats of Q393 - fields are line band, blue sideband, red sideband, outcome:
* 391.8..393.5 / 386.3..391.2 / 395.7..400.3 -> 0.41 nm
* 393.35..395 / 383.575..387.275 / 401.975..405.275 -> 0.67 nm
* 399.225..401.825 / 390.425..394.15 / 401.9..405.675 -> -0.22 nm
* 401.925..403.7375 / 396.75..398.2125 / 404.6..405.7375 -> -0.36 nm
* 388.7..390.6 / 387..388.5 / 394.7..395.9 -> 0.11 nm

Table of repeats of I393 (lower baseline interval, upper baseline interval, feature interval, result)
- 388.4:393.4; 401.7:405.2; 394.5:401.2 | 0.556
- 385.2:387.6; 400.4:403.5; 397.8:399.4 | 0.026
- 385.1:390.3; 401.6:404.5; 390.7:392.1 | -0.033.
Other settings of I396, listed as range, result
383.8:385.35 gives 2.92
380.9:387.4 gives 3.023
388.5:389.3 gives 2.575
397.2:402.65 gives 3.392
